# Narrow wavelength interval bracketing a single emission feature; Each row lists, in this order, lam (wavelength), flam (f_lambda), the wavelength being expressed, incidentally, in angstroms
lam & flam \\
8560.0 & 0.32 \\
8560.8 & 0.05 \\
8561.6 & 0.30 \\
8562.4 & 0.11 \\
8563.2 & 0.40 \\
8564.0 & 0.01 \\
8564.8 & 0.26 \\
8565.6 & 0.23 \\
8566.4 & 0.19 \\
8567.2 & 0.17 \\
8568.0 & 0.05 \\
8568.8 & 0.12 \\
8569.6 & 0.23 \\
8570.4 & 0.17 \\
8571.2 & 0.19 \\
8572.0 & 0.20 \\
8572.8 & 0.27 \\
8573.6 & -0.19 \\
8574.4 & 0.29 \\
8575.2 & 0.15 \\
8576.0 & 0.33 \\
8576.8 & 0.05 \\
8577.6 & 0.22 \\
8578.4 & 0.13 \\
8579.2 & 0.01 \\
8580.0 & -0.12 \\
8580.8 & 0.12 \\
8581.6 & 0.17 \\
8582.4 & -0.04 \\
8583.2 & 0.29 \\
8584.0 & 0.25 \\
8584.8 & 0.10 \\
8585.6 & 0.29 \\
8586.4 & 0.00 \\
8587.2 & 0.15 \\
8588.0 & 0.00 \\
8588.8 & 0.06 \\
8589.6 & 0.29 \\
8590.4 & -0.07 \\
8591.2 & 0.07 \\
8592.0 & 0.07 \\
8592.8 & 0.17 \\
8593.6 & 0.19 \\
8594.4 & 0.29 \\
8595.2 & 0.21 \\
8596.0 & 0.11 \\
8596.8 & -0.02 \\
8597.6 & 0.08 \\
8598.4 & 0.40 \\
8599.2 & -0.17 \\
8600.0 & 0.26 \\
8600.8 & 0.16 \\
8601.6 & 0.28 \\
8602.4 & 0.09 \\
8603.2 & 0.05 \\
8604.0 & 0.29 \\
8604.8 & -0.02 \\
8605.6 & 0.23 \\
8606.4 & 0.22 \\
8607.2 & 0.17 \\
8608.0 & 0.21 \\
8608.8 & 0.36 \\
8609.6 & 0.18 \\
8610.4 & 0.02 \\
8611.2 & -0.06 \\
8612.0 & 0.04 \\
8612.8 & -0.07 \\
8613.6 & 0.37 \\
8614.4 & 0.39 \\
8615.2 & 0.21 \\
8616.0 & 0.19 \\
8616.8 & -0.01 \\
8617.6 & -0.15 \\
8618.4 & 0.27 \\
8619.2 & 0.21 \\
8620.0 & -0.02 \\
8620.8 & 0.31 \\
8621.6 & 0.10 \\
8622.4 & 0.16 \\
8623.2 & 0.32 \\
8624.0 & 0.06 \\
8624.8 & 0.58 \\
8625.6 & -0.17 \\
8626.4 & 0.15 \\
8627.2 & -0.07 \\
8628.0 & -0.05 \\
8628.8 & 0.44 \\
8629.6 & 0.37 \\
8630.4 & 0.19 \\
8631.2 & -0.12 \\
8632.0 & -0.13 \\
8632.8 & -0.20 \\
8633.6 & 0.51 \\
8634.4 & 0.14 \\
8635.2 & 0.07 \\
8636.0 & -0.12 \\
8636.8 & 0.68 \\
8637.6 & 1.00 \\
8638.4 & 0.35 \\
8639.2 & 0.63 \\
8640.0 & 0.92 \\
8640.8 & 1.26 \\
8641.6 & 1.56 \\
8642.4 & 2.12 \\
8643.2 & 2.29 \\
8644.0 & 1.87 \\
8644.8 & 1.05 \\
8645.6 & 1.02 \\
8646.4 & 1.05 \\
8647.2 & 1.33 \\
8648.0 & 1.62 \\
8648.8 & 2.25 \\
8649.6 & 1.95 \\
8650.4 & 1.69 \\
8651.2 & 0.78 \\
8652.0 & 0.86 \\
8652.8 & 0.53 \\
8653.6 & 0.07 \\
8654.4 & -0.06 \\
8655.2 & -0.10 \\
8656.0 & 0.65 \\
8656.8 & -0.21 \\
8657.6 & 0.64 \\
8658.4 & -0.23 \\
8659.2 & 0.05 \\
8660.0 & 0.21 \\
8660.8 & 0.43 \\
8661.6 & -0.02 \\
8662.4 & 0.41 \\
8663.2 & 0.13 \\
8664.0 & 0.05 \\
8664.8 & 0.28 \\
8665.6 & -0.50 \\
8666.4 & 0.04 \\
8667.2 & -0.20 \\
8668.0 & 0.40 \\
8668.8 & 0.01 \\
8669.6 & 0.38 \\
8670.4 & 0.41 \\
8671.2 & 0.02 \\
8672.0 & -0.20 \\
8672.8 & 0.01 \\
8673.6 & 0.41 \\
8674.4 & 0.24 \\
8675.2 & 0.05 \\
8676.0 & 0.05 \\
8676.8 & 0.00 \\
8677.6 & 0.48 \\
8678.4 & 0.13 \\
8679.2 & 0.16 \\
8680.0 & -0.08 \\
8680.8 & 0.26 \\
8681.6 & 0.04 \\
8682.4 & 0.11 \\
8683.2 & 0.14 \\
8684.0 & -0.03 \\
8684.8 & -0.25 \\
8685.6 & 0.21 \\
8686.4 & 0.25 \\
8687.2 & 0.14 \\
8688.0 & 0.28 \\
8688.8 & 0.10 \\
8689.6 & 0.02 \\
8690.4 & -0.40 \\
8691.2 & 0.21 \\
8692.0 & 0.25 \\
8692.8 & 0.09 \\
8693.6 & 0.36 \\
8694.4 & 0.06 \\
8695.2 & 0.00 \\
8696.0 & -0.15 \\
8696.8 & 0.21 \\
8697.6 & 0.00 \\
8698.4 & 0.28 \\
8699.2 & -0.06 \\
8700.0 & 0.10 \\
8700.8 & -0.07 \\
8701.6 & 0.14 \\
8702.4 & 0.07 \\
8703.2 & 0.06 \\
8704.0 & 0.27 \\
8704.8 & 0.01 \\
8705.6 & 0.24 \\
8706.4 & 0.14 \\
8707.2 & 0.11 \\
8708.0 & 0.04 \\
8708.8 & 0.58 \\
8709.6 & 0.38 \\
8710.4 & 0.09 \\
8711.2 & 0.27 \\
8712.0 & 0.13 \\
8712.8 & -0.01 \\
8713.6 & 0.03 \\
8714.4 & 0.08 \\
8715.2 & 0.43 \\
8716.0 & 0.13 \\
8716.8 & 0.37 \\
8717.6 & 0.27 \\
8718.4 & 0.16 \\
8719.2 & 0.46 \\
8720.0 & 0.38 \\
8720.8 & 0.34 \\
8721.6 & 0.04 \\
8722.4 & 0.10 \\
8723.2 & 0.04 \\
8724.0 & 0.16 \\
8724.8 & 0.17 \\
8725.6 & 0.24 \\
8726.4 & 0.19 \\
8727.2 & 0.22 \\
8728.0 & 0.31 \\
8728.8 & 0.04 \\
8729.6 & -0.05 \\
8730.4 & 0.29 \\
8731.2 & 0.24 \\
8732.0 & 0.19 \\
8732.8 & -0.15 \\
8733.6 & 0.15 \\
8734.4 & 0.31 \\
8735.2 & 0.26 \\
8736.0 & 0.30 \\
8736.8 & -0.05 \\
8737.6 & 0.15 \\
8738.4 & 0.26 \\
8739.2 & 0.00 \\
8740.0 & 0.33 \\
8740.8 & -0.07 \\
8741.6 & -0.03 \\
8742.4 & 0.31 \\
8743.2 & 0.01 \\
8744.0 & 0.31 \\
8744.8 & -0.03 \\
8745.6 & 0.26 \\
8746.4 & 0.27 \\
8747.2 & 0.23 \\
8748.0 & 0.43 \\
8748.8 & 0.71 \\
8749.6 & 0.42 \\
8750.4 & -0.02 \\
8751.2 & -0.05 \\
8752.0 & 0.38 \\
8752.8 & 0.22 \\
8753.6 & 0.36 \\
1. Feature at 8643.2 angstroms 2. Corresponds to [O II]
